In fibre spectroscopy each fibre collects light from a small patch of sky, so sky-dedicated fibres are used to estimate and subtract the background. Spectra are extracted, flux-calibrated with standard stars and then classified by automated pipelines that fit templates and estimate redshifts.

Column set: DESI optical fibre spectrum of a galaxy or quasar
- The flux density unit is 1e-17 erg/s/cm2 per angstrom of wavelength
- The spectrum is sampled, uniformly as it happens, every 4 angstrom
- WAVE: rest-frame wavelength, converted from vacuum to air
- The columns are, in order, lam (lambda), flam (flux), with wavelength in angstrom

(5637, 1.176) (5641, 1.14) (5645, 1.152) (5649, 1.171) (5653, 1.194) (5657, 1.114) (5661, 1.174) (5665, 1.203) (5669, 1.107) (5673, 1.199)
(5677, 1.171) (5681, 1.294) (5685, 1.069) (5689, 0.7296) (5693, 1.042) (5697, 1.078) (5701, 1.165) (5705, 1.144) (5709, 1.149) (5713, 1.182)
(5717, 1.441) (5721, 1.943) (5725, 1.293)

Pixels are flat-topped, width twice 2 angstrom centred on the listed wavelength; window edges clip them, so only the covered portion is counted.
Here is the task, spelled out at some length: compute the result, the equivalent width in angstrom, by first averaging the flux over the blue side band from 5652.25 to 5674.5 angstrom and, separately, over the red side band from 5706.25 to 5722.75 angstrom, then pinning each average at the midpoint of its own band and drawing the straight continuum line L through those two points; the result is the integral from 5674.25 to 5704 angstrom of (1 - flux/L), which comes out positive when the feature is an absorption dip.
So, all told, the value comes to 4.6 angstrom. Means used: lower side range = 1.16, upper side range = 1.41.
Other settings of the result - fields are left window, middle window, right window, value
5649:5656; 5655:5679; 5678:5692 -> -1.00 angstrom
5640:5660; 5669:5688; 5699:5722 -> 1.19 angstrom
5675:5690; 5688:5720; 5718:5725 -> 6.10 angstrom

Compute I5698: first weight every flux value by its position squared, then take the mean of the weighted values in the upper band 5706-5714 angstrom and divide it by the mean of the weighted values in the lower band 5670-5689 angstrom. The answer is 1.04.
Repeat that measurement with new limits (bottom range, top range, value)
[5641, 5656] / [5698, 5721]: 1.12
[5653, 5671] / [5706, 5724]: 1.24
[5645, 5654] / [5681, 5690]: 0.87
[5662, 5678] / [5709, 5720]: 1.16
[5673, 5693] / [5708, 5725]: 1.34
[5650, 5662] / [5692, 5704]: 0.97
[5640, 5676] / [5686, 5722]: 1.04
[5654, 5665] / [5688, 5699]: 0.85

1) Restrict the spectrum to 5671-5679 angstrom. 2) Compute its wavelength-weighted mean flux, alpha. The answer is 1.19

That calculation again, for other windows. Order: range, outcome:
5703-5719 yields 1.23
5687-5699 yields 0.95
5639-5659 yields 1.15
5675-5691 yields 1.07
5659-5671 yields 1.16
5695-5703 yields 1.12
